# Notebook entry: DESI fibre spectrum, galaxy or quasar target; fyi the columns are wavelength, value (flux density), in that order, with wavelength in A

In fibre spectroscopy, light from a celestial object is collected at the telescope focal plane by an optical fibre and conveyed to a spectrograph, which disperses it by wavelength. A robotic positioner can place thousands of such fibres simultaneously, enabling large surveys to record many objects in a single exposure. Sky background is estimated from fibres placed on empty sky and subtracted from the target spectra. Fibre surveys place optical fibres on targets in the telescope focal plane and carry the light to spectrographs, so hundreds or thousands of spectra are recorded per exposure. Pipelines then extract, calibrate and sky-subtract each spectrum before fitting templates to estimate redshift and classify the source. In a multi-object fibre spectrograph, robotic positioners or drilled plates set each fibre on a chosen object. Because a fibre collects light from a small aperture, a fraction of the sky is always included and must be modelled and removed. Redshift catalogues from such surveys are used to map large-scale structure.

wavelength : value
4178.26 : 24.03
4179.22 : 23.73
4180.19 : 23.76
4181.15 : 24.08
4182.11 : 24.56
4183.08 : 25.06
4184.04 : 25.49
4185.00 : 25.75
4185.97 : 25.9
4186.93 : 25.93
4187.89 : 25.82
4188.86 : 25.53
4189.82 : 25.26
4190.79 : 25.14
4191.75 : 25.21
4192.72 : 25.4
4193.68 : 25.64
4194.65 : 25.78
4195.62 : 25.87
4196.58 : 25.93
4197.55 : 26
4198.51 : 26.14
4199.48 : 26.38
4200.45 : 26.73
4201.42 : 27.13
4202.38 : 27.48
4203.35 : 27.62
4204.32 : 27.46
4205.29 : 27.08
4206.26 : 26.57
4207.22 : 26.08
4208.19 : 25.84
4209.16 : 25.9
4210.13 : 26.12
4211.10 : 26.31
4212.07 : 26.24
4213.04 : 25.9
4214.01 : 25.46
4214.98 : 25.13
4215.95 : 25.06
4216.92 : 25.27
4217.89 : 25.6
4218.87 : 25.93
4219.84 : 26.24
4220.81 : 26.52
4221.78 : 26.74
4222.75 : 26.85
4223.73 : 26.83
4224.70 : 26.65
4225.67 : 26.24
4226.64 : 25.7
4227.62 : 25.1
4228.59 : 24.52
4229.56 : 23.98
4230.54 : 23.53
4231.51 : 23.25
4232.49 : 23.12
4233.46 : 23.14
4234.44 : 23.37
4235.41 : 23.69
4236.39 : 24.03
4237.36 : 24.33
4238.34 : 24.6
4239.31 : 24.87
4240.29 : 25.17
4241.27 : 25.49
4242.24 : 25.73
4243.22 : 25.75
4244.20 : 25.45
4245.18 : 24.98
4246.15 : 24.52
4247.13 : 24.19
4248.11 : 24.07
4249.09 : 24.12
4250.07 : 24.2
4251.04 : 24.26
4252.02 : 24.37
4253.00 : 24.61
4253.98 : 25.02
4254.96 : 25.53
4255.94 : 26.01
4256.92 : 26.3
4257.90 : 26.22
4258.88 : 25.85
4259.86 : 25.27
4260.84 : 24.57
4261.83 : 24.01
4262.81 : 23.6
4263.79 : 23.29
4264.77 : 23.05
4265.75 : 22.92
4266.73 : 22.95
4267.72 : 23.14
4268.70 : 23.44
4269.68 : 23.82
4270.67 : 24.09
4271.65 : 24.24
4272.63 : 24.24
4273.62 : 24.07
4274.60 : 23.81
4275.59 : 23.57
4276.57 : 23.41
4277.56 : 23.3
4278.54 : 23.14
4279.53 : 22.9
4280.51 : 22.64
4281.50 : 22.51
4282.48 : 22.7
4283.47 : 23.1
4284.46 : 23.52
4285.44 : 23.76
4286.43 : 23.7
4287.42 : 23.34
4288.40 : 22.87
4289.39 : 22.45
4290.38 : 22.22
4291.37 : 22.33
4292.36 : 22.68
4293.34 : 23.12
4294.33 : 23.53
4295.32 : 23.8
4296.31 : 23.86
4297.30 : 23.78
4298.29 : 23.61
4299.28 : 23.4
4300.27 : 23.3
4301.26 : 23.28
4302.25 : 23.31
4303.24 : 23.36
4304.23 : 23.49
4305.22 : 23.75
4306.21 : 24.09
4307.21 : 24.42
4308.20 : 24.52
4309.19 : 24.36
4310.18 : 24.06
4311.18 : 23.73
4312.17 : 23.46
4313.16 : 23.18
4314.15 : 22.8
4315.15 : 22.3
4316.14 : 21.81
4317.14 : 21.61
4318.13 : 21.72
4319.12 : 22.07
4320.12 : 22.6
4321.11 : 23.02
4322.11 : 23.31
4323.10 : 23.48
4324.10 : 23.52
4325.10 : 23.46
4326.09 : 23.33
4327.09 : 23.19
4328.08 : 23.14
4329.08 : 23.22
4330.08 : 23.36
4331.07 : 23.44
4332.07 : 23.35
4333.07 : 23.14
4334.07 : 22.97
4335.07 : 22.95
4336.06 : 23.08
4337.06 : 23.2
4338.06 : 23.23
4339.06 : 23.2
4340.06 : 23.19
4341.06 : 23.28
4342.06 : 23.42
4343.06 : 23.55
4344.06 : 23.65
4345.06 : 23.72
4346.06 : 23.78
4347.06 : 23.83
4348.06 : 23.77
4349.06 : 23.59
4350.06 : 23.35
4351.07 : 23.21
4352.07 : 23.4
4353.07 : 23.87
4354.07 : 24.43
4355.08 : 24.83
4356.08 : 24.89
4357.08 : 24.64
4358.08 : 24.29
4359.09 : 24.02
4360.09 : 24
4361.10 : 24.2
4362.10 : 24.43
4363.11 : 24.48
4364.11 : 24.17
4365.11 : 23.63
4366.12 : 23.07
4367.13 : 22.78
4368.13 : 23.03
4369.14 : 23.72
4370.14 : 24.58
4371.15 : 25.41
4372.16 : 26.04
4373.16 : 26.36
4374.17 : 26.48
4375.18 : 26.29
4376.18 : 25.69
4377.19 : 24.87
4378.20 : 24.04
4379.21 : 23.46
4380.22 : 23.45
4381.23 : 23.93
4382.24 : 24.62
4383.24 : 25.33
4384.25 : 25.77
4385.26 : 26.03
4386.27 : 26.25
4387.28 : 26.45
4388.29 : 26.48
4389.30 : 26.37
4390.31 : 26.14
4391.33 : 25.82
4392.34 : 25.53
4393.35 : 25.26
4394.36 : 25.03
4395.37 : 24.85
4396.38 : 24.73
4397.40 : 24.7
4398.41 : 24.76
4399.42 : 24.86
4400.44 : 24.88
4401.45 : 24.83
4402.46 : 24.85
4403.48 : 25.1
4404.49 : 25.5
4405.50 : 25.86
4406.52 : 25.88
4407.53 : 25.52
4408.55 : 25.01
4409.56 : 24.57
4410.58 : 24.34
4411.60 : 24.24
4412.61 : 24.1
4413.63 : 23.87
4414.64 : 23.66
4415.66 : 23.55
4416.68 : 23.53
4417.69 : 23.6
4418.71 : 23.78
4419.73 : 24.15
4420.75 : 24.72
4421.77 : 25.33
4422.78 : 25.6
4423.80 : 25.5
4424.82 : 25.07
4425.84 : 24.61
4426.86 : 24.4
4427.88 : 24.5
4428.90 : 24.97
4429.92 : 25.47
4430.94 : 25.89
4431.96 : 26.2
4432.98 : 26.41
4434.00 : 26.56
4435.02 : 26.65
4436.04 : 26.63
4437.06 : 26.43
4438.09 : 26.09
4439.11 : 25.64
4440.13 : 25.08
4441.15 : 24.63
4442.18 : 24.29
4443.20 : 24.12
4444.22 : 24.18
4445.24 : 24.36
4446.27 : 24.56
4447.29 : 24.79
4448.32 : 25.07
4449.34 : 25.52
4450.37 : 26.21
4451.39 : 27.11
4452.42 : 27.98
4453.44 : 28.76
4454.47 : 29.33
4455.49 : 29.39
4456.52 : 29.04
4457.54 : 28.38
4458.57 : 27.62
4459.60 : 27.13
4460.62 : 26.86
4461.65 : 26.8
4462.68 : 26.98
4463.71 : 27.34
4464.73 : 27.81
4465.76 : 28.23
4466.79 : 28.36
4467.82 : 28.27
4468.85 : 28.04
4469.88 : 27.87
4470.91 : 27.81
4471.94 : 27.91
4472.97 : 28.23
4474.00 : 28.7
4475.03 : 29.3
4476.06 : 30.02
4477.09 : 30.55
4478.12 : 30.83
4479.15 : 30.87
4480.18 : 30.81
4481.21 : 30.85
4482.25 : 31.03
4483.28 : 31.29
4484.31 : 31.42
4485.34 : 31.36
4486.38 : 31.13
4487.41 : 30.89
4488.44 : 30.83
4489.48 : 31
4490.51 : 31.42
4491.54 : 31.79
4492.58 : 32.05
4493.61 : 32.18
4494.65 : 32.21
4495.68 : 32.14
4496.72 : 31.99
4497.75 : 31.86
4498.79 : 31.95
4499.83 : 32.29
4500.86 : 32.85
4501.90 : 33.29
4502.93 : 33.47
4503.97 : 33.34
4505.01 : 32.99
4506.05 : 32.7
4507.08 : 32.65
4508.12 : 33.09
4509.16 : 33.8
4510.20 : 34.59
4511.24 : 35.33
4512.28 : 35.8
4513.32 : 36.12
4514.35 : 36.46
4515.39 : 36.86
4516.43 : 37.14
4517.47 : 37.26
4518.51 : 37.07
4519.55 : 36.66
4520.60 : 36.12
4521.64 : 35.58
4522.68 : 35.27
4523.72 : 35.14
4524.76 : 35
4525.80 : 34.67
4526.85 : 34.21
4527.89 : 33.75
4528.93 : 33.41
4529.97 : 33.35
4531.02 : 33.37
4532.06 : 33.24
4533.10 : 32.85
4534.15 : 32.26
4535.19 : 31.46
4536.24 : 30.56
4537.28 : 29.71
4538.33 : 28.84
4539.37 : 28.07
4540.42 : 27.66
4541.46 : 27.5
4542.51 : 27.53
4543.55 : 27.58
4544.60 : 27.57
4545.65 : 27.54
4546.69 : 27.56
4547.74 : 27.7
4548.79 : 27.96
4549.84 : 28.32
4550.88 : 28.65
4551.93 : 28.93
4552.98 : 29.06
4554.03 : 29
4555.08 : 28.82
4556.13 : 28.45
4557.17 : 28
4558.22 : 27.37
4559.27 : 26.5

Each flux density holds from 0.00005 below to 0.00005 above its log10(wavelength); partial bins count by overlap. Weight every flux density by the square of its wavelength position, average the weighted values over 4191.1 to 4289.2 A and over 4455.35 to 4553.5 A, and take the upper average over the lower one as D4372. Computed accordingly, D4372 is 1.4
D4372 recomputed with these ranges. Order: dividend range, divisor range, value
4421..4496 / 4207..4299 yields 1.25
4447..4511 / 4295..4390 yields 1.34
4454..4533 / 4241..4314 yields 1.47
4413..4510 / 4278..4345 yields 1.30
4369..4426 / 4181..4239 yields 1.07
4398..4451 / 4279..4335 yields 1.14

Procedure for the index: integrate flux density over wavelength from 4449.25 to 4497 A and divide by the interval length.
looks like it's 29.4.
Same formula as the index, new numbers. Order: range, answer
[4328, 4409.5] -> 24.5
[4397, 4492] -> 26.8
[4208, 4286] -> 24.6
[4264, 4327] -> 23.3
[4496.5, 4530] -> 34.5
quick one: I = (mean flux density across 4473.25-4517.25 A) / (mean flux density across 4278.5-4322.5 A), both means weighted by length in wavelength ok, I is 1.40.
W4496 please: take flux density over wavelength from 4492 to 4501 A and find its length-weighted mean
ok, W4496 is 32.1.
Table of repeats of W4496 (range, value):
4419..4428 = 24.9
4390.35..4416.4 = 24.9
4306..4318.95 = 23.2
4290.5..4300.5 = 23.3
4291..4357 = 23.4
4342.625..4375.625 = 24.2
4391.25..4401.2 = 25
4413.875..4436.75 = 25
